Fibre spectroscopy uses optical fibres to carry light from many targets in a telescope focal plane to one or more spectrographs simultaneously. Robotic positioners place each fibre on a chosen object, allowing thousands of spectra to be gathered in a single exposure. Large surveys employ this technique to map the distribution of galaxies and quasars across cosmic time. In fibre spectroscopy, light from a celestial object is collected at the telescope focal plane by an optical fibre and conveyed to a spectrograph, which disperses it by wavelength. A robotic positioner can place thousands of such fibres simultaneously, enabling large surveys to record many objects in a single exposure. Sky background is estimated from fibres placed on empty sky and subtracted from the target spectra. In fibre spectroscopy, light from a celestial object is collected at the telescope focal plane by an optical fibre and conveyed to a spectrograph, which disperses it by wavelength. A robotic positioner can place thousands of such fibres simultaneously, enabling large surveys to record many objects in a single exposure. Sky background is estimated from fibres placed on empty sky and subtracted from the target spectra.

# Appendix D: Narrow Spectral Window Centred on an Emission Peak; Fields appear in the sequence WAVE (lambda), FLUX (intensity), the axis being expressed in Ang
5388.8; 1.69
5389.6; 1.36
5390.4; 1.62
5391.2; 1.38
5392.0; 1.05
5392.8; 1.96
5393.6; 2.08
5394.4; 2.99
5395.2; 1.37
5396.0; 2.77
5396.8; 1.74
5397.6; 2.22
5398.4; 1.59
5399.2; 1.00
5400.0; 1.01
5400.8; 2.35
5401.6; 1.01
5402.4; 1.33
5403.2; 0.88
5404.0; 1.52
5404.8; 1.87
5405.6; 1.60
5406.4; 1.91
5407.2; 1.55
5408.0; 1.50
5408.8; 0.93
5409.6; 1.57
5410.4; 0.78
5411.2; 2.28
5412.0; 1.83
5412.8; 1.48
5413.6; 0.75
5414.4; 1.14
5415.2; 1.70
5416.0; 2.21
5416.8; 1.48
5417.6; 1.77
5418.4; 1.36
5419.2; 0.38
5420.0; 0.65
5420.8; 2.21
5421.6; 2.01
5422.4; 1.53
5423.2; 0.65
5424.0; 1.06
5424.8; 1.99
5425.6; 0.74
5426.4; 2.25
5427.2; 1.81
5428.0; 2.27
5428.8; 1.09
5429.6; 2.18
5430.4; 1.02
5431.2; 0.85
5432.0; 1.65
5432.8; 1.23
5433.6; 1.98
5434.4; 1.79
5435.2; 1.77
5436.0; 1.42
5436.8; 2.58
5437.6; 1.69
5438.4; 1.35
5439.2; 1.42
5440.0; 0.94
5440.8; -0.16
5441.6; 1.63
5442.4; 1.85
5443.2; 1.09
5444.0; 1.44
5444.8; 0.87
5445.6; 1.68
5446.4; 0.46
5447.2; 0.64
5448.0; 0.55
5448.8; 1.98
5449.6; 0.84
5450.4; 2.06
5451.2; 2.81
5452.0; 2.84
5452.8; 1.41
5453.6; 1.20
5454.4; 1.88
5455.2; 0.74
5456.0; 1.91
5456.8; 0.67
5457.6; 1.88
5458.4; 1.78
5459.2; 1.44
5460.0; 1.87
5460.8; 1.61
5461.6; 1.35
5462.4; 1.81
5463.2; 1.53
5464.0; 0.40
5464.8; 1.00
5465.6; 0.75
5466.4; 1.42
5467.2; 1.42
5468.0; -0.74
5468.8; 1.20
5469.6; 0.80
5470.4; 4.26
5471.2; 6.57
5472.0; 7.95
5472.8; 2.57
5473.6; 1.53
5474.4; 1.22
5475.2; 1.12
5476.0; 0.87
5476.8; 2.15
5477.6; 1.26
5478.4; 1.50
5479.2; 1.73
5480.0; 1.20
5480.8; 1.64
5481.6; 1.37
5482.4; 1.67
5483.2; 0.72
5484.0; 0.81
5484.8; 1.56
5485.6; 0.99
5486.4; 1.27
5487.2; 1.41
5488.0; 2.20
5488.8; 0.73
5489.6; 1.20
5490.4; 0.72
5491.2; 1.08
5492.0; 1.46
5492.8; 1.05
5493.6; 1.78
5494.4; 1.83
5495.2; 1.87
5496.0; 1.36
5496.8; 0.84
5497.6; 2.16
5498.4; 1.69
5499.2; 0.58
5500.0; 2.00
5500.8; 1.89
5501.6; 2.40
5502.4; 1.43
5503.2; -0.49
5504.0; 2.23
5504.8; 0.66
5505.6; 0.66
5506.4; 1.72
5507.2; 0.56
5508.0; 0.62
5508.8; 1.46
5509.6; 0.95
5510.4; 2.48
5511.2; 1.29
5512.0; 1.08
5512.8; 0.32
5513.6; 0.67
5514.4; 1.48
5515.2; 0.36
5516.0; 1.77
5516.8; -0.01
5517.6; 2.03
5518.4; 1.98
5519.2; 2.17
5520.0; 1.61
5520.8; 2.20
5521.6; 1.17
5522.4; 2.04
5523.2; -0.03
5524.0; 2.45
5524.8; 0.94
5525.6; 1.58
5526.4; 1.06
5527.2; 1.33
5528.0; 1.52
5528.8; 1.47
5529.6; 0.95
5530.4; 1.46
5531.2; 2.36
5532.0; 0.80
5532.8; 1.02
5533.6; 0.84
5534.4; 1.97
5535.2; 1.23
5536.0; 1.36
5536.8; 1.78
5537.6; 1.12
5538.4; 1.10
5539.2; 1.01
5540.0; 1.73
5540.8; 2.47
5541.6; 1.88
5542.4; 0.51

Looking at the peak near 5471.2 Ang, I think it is Hbeta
